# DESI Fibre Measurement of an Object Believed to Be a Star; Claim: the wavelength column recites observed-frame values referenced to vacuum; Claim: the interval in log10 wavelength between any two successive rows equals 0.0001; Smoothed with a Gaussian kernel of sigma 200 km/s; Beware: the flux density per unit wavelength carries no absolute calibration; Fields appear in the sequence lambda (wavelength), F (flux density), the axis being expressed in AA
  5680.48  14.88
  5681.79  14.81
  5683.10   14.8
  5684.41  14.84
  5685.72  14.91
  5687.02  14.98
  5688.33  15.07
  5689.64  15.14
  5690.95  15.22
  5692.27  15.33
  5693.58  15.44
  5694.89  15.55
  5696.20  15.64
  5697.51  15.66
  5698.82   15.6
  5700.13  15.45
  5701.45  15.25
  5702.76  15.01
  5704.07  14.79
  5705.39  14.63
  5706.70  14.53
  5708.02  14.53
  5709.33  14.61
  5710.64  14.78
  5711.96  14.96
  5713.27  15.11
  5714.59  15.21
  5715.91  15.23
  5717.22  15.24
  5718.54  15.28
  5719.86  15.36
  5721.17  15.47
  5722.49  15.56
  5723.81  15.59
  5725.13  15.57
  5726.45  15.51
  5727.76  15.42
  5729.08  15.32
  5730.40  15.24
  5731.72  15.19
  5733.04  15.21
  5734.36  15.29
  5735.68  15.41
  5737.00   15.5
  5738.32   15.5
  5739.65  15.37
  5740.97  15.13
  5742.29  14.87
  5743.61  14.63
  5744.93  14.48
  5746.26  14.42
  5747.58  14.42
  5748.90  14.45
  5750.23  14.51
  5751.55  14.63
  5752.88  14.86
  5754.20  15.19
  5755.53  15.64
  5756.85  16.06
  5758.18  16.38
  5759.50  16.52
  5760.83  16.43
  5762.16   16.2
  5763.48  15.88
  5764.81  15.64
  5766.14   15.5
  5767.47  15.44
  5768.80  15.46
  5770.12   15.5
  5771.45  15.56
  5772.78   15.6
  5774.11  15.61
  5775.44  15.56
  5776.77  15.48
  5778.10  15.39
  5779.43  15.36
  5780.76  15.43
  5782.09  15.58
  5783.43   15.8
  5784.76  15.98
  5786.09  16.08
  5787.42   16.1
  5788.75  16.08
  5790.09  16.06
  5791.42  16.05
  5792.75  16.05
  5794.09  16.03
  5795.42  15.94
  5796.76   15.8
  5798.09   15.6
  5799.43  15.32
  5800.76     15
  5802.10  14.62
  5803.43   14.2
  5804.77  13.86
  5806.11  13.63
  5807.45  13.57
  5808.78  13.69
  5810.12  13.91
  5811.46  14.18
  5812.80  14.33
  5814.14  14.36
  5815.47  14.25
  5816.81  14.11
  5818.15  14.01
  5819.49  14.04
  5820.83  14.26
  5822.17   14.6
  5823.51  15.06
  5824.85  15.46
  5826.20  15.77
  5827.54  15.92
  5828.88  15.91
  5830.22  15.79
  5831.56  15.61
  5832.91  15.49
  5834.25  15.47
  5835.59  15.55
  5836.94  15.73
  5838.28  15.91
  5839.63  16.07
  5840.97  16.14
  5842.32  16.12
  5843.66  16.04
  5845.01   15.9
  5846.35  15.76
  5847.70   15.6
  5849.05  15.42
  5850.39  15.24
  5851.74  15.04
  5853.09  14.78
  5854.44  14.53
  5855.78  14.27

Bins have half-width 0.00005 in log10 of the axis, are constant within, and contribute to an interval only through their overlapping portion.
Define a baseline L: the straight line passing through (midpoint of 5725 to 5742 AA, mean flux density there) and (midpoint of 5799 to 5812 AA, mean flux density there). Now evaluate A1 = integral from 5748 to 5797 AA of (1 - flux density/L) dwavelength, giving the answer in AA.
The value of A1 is -3.2 AA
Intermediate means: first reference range 15.3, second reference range 14.2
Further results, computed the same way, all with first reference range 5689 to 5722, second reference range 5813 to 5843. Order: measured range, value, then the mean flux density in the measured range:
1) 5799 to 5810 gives 0.7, 14.2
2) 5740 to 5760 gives 0.2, 15.1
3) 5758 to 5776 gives -0.7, 15.8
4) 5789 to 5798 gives -0.4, 16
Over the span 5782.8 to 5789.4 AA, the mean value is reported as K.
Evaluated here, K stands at 16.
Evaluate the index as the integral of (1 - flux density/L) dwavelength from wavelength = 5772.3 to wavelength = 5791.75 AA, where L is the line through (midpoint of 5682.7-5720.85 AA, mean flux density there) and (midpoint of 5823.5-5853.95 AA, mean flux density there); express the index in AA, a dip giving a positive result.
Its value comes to -0.4 AA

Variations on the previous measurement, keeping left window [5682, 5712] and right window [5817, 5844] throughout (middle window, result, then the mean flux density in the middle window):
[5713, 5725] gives -0.2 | 15.3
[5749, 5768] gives -0.5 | 15.6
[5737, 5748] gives 0.2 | 14.9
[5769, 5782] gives -0.2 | 15.5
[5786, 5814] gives 0.6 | 15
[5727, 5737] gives -0.1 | 15.3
